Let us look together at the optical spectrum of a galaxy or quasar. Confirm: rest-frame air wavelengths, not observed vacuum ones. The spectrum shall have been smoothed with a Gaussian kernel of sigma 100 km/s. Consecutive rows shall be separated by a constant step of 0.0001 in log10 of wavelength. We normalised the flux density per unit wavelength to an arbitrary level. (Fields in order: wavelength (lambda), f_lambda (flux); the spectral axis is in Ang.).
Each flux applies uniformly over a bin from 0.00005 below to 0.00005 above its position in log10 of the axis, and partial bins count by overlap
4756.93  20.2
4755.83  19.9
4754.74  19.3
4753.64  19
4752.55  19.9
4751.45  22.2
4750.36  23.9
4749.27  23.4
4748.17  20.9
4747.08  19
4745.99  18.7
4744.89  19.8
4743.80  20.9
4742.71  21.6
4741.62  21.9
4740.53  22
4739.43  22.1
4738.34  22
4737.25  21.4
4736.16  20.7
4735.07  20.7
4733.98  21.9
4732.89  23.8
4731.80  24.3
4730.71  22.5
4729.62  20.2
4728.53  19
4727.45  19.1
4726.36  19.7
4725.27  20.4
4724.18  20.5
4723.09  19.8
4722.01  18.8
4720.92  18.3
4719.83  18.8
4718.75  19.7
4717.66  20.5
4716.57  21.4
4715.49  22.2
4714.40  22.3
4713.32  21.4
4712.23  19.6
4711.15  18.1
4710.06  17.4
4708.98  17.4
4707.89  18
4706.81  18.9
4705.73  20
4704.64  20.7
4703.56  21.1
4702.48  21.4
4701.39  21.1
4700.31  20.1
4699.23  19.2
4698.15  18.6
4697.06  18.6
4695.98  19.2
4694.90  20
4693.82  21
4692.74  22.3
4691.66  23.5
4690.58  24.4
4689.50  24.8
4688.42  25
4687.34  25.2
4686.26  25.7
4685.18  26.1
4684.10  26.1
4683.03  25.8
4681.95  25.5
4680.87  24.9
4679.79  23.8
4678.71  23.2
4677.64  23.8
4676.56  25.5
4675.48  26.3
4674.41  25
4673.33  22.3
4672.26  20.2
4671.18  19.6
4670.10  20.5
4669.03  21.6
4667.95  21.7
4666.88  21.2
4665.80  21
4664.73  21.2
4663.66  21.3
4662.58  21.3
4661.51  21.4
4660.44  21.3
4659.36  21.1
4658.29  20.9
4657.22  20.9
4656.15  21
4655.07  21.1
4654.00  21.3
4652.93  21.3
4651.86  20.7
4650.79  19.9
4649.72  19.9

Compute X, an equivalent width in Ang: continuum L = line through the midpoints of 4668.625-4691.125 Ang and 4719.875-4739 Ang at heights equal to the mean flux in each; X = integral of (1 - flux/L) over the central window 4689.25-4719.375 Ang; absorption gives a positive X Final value 2.7 Ang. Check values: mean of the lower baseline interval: 24.1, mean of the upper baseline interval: 20.7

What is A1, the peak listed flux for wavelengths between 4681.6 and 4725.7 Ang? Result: 26.1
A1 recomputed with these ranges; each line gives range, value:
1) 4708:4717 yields 22.3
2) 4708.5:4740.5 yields 24.3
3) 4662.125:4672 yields 21.7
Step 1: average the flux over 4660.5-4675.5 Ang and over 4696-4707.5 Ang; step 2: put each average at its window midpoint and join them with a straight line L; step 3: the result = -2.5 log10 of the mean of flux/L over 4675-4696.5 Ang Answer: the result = -0.16 mag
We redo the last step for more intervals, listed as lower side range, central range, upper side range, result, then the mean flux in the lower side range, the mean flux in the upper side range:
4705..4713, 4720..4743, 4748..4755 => -0.05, 18.6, 21.3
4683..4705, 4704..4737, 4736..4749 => 0.07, 22.3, 21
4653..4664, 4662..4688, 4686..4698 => -0.07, 21.2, 22.5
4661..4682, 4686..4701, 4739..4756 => 0.01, 22.5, 20.9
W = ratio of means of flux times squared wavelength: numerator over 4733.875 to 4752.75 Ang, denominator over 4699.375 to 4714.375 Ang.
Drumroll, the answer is 1.10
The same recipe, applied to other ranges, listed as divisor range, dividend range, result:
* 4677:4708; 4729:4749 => 0.97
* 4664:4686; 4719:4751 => 0.92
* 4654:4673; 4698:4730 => 0.96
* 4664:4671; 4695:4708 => 0.95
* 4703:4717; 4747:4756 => 1.07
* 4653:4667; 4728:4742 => 1.06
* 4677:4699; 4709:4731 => 0.87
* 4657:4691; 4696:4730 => 0.87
